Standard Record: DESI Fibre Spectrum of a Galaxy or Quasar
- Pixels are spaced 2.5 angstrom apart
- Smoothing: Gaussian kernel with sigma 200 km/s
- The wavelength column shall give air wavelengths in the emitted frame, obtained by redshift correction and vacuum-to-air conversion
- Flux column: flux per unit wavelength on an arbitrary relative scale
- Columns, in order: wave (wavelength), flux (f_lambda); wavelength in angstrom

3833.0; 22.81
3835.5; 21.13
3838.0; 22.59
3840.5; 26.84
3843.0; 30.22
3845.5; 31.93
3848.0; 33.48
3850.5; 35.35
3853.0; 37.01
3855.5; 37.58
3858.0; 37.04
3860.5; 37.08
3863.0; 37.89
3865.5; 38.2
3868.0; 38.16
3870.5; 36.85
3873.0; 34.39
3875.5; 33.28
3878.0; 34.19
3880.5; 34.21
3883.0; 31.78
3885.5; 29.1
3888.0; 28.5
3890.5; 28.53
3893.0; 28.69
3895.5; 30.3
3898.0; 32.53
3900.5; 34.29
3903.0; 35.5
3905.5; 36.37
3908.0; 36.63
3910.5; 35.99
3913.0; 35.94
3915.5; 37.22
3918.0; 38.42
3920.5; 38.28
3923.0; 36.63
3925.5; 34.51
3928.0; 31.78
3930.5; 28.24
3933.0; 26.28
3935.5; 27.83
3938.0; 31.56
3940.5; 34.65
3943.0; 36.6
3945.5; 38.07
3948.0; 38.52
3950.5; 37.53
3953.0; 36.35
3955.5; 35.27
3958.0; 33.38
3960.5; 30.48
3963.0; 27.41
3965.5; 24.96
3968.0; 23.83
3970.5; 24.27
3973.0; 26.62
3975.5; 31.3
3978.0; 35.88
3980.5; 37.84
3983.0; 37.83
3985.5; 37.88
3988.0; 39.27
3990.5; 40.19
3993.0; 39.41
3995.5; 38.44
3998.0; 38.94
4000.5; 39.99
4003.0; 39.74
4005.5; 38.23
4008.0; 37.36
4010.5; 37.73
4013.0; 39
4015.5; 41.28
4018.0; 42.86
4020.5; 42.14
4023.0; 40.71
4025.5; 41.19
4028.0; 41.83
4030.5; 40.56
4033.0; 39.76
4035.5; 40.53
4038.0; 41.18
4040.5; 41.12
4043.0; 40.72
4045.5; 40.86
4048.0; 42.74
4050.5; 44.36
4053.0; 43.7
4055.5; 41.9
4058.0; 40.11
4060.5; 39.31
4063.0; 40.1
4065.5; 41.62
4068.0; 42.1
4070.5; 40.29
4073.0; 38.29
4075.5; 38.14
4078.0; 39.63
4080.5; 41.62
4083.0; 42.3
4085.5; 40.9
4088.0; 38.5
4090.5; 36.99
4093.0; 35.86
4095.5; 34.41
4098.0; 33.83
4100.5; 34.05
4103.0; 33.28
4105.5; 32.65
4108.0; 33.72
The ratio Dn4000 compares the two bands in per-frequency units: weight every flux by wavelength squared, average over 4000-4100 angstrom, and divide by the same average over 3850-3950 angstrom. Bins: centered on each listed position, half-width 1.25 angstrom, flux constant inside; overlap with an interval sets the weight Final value 1.26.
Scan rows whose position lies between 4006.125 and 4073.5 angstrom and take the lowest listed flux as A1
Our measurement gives 37.36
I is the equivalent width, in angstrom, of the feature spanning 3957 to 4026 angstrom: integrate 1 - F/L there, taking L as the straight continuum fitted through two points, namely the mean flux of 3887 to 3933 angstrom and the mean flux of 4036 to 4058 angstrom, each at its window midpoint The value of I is 4.8 angstrom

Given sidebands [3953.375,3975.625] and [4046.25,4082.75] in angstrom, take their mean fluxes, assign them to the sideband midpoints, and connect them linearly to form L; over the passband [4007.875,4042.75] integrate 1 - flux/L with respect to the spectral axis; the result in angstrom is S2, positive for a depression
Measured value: -4.3 angstrom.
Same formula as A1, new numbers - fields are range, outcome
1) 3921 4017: 23.83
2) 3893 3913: 28.69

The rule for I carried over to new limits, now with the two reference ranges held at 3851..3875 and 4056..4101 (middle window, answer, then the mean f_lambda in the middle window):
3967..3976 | 2.79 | 26.2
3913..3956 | 3.44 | 34.6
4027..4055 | -2.19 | 41.6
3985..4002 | -0.48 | 39.2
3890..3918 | 2.38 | 34.2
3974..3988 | 0.65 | 36.3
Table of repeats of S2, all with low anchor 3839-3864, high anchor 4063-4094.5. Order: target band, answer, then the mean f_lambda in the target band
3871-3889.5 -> 1.4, 32.3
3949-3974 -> 4.6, 30.1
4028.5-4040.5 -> -0.6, 40.7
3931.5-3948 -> 1.6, 32.9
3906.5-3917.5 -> -0.3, 36.6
